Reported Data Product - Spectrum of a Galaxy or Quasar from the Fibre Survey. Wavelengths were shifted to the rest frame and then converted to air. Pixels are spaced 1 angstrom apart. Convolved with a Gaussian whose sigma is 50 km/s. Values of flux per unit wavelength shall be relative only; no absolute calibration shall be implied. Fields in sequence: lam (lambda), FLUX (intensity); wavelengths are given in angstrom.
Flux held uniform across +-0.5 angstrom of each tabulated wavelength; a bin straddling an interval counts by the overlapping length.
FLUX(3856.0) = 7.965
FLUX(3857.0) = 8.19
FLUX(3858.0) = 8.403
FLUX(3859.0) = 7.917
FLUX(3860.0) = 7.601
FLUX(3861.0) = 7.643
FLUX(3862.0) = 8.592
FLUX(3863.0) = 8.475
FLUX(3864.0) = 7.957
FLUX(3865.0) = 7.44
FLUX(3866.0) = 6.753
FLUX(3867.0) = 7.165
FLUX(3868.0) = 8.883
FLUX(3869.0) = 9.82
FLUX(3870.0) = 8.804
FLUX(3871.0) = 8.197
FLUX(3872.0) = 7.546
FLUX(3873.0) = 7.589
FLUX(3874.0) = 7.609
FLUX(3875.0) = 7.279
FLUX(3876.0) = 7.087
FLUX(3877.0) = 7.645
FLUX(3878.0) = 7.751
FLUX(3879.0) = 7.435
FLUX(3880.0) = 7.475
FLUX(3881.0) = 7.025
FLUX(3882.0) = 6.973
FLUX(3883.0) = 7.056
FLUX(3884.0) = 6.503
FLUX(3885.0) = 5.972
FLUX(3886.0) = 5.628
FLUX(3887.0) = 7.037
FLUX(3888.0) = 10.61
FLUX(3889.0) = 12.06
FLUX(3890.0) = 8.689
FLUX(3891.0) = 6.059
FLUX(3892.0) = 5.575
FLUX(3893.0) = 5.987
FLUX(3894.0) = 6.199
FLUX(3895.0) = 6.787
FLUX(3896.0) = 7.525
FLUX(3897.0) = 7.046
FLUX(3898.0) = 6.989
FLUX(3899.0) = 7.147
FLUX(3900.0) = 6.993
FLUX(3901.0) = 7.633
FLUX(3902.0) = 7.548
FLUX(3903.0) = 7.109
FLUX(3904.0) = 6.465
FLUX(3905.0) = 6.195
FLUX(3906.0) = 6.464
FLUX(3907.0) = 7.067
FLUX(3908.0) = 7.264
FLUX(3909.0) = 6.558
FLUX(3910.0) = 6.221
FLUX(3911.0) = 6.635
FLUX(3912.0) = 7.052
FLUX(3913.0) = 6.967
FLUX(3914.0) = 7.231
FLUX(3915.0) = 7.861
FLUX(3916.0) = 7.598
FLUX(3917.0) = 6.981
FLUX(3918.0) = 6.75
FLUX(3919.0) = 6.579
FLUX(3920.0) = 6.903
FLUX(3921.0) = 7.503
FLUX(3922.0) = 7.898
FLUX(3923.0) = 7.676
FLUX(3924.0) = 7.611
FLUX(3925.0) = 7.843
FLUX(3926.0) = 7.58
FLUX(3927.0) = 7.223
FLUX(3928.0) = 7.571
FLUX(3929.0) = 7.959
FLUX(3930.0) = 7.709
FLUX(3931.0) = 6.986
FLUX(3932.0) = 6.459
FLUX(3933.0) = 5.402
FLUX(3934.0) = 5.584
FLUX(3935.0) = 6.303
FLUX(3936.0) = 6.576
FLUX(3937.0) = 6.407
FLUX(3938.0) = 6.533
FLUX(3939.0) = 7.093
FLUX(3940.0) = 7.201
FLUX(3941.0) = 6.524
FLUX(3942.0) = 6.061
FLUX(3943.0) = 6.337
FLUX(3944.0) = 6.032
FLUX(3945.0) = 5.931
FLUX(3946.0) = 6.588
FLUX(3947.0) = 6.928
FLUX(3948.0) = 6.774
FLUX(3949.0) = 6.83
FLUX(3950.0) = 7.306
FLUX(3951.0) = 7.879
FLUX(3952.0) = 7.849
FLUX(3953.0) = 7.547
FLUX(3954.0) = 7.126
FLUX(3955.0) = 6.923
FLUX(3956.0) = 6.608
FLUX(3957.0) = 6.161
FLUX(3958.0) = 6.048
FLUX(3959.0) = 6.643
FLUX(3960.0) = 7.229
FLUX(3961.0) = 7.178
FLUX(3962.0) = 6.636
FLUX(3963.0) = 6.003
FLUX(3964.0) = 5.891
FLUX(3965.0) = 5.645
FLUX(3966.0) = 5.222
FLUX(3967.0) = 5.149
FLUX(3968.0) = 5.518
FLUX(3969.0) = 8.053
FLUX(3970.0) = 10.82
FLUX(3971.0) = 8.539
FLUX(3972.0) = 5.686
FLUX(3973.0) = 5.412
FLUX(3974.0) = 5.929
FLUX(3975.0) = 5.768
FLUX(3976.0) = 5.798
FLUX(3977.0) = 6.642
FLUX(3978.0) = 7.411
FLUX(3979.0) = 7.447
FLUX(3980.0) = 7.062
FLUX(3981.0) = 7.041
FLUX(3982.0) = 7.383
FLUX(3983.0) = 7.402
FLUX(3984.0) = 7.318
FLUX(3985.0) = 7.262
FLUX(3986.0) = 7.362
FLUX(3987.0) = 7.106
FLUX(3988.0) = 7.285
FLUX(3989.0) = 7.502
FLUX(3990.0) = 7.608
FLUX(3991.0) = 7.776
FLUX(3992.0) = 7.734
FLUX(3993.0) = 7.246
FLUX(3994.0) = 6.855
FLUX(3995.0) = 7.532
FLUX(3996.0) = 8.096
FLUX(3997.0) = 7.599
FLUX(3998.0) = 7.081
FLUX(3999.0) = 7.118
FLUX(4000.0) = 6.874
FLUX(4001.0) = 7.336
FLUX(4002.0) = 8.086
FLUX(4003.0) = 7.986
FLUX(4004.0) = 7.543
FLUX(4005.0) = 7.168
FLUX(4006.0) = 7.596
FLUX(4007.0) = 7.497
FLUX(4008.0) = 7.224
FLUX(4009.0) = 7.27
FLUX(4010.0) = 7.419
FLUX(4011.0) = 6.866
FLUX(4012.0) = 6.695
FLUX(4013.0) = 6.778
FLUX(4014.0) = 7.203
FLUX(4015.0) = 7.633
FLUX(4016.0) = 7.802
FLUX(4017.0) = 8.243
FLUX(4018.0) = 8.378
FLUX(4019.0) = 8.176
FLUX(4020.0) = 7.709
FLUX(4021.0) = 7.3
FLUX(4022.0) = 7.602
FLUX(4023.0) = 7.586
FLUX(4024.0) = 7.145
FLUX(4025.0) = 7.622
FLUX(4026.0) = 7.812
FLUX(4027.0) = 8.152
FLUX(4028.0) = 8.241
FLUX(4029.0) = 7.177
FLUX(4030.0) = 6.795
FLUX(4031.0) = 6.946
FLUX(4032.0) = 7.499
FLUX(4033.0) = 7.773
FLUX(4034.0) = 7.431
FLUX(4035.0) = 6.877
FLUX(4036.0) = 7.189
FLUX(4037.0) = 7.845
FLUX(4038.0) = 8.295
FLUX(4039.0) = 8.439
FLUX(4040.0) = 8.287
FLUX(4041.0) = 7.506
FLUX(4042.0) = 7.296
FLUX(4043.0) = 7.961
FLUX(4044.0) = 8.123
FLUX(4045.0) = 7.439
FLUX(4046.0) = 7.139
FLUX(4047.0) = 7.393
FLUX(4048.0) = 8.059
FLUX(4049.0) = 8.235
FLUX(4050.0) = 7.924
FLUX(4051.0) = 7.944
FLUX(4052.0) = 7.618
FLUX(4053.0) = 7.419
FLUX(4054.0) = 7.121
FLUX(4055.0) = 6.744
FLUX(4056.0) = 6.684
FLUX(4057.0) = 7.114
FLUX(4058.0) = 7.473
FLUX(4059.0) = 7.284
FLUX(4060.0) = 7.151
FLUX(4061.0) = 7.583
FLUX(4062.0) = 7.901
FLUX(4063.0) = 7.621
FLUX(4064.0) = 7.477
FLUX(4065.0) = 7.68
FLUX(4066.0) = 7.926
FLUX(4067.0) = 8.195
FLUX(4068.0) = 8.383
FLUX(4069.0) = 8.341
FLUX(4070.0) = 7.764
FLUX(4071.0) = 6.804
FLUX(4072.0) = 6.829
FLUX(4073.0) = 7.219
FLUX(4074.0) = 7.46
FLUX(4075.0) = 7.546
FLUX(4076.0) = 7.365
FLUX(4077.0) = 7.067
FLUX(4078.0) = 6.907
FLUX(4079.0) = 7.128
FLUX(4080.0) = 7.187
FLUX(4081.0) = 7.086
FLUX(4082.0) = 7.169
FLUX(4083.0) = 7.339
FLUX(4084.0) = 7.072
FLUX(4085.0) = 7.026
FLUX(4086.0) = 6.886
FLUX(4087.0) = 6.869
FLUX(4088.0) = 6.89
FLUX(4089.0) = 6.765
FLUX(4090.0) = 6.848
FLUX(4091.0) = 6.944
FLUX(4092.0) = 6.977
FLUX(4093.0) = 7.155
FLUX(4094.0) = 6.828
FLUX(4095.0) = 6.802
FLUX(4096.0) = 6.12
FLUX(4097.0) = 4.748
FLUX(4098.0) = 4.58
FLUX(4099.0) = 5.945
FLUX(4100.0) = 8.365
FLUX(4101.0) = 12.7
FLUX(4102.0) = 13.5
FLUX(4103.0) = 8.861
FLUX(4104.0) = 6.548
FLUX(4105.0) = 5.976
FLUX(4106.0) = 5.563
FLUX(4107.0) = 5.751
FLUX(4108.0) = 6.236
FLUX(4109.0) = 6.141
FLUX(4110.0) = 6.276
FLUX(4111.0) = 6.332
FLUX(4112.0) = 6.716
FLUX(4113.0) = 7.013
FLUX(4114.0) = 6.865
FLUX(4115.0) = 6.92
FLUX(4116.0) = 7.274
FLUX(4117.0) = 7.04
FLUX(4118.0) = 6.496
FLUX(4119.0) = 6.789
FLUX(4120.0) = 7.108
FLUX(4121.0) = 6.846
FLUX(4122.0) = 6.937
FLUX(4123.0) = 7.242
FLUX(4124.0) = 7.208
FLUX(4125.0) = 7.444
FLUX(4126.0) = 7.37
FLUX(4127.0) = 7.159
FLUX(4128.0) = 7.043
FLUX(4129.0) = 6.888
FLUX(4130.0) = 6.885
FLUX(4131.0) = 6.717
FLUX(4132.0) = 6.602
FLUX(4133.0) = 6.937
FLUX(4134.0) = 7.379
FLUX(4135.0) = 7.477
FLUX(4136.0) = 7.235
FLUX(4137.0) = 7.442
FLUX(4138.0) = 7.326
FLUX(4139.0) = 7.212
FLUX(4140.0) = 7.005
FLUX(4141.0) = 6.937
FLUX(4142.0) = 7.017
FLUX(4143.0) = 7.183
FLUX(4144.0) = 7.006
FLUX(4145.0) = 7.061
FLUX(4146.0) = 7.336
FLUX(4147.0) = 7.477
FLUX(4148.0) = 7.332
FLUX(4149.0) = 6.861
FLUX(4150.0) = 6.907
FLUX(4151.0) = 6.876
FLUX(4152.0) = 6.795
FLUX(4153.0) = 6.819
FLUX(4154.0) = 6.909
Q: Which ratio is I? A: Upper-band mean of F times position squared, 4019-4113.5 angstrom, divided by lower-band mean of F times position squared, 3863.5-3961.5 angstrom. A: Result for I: 1.1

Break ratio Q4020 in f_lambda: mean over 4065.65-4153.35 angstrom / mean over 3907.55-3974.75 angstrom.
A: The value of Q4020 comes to 1.04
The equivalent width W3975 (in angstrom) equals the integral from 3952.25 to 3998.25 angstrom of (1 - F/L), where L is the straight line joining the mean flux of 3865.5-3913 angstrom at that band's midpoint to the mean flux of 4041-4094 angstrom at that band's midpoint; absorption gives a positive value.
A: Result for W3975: 2.43 angstrom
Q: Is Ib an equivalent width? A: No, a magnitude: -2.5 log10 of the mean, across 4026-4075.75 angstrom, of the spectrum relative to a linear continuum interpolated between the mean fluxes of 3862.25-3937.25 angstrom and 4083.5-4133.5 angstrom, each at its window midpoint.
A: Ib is -0.07 mag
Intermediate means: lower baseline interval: 7.26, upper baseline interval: 7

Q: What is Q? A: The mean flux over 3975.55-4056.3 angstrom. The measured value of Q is 7.47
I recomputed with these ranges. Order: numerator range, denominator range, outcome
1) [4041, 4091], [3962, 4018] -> 1.08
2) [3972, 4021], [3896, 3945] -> 1.09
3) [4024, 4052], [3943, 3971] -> 1.18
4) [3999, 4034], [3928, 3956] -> 1.15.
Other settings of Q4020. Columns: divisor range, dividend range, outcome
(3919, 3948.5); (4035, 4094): 1.08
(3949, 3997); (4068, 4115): 1.02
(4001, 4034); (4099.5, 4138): 0.96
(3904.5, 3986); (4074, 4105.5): 1.06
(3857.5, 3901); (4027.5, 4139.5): 0.96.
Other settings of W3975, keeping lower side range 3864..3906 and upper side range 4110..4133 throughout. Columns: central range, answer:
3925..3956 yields 1.84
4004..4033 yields -1.44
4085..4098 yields 0.75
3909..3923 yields 0.46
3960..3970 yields 1.11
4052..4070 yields -1.26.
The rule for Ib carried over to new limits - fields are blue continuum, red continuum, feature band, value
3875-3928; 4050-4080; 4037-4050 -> -0.06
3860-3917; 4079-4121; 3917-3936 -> 0.04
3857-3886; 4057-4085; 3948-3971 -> 0.10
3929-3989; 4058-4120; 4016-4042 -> -0.10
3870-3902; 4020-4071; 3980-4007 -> 0.02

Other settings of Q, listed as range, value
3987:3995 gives 7.42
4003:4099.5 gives 7.35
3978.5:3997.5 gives 7.4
